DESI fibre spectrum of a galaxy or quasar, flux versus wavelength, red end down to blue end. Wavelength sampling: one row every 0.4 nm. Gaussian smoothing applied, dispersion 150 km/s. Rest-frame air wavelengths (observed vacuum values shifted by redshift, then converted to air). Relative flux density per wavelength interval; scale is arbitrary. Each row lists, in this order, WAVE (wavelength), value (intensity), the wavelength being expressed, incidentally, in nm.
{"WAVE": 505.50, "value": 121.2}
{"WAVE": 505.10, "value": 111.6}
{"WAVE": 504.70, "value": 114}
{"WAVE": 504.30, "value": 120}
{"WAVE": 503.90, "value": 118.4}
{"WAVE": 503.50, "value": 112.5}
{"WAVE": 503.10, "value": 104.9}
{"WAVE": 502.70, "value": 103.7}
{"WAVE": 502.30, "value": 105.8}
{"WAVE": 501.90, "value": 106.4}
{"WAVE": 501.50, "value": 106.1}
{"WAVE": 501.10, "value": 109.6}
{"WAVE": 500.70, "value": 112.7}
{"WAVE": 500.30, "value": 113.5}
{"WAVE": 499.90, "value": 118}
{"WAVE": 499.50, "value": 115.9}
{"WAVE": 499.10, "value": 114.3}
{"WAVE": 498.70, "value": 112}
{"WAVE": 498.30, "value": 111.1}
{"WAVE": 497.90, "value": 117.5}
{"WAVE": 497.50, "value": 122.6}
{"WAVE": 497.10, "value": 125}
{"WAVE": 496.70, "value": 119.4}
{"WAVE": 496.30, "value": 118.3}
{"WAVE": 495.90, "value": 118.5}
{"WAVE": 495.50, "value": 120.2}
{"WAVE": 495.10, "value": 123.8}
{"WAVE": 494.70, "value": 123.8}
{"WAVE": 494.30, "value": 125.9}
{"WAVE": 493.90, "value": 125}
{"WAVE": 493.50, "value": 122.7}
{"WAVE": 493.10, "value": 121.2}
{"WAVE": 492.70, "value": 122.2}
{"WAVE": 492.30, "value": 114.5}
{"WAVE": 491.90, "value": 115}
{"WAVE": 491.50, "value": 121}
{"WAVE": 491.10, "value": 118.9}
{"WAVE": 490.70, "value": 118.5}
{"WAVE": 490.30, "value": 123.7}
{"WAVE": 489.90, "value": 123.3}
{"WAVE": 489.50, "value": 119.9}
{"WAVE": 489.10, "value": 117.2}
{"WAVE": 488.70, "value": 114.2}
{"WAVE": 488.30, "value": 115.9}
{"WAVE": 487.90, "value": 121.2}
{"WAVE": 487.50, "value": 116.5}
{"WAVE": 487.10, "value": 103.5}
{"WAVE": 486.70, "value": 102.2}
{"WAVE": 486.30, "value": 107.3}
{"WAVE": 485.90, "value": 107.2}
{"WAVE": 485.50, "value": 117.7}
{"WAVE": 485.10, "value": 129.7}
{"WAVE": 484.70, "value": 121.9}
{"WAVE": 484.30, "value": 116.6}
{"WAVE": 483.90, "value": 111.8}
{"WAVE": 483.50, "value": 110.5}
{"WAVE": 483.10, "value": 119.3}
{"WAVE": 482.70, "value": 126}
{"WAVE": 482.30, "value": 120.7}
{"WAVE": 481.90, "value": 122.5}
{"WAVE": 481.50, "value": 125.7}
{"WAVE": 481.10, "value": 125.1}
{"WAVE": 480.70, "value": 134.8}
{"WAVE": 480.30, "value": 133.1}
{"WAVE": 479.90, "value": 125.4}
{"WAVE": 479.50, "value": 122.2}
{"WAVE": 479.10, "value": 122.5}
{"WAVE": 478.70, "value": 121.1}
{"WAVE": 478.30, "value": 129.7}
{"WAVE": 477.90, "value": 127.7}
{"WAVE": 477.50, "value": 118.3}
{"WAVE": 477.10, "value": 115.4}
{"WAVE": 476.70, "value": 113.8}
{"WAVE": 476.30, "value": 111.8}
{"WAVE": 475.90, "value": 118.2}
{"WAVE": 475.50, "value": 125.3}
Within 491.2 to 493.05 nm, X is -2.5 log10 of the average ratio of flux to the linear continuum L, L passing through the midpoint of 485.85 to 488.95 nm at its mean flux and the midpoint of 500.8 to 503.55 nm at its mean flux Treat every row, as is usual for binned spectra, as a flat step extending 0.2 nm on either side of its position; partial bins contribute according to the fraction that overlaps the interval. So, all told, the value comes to -0.08 mag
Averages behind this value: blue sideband 111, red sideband 107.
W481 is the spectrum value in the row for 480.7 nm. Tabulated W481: 134.8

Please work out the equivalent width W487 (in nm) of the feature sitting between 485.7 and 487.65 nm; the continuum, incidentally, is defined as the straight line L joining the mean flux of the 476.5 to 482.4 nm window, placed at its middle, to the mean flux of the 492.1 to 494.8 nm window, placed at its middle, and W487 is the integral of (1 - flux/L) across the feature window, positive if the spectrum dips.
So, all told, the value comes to 0.25 nm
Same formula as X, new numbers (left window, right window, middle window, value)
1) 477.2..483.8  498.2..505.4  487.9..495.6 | -0.027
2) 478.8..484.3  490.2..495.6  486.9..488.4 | 0.071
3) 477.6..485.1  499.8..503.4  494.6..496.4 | -0.072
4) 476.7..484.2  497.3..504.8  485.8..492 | 0.027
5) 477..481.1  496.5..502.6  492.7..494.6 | -0.058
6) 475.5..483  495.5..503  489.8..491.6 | -0.028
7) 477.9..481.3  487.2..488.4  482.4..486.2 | 0.031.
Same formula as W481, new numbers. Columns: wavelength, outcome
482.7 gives 126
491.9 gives 115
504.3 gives 120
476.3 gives 111.8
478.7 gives 121.1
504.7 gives 114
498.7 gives 112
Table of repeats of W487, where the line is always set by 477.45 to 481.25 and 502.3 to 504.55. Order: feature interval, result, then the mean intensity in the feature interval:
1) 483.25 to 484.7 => 0.106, 114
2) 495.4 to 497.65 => -0.097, 121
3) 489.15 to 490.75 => -0.020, 121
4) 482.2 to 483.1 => 0.011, 123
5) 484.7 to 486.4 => 0.080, 117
